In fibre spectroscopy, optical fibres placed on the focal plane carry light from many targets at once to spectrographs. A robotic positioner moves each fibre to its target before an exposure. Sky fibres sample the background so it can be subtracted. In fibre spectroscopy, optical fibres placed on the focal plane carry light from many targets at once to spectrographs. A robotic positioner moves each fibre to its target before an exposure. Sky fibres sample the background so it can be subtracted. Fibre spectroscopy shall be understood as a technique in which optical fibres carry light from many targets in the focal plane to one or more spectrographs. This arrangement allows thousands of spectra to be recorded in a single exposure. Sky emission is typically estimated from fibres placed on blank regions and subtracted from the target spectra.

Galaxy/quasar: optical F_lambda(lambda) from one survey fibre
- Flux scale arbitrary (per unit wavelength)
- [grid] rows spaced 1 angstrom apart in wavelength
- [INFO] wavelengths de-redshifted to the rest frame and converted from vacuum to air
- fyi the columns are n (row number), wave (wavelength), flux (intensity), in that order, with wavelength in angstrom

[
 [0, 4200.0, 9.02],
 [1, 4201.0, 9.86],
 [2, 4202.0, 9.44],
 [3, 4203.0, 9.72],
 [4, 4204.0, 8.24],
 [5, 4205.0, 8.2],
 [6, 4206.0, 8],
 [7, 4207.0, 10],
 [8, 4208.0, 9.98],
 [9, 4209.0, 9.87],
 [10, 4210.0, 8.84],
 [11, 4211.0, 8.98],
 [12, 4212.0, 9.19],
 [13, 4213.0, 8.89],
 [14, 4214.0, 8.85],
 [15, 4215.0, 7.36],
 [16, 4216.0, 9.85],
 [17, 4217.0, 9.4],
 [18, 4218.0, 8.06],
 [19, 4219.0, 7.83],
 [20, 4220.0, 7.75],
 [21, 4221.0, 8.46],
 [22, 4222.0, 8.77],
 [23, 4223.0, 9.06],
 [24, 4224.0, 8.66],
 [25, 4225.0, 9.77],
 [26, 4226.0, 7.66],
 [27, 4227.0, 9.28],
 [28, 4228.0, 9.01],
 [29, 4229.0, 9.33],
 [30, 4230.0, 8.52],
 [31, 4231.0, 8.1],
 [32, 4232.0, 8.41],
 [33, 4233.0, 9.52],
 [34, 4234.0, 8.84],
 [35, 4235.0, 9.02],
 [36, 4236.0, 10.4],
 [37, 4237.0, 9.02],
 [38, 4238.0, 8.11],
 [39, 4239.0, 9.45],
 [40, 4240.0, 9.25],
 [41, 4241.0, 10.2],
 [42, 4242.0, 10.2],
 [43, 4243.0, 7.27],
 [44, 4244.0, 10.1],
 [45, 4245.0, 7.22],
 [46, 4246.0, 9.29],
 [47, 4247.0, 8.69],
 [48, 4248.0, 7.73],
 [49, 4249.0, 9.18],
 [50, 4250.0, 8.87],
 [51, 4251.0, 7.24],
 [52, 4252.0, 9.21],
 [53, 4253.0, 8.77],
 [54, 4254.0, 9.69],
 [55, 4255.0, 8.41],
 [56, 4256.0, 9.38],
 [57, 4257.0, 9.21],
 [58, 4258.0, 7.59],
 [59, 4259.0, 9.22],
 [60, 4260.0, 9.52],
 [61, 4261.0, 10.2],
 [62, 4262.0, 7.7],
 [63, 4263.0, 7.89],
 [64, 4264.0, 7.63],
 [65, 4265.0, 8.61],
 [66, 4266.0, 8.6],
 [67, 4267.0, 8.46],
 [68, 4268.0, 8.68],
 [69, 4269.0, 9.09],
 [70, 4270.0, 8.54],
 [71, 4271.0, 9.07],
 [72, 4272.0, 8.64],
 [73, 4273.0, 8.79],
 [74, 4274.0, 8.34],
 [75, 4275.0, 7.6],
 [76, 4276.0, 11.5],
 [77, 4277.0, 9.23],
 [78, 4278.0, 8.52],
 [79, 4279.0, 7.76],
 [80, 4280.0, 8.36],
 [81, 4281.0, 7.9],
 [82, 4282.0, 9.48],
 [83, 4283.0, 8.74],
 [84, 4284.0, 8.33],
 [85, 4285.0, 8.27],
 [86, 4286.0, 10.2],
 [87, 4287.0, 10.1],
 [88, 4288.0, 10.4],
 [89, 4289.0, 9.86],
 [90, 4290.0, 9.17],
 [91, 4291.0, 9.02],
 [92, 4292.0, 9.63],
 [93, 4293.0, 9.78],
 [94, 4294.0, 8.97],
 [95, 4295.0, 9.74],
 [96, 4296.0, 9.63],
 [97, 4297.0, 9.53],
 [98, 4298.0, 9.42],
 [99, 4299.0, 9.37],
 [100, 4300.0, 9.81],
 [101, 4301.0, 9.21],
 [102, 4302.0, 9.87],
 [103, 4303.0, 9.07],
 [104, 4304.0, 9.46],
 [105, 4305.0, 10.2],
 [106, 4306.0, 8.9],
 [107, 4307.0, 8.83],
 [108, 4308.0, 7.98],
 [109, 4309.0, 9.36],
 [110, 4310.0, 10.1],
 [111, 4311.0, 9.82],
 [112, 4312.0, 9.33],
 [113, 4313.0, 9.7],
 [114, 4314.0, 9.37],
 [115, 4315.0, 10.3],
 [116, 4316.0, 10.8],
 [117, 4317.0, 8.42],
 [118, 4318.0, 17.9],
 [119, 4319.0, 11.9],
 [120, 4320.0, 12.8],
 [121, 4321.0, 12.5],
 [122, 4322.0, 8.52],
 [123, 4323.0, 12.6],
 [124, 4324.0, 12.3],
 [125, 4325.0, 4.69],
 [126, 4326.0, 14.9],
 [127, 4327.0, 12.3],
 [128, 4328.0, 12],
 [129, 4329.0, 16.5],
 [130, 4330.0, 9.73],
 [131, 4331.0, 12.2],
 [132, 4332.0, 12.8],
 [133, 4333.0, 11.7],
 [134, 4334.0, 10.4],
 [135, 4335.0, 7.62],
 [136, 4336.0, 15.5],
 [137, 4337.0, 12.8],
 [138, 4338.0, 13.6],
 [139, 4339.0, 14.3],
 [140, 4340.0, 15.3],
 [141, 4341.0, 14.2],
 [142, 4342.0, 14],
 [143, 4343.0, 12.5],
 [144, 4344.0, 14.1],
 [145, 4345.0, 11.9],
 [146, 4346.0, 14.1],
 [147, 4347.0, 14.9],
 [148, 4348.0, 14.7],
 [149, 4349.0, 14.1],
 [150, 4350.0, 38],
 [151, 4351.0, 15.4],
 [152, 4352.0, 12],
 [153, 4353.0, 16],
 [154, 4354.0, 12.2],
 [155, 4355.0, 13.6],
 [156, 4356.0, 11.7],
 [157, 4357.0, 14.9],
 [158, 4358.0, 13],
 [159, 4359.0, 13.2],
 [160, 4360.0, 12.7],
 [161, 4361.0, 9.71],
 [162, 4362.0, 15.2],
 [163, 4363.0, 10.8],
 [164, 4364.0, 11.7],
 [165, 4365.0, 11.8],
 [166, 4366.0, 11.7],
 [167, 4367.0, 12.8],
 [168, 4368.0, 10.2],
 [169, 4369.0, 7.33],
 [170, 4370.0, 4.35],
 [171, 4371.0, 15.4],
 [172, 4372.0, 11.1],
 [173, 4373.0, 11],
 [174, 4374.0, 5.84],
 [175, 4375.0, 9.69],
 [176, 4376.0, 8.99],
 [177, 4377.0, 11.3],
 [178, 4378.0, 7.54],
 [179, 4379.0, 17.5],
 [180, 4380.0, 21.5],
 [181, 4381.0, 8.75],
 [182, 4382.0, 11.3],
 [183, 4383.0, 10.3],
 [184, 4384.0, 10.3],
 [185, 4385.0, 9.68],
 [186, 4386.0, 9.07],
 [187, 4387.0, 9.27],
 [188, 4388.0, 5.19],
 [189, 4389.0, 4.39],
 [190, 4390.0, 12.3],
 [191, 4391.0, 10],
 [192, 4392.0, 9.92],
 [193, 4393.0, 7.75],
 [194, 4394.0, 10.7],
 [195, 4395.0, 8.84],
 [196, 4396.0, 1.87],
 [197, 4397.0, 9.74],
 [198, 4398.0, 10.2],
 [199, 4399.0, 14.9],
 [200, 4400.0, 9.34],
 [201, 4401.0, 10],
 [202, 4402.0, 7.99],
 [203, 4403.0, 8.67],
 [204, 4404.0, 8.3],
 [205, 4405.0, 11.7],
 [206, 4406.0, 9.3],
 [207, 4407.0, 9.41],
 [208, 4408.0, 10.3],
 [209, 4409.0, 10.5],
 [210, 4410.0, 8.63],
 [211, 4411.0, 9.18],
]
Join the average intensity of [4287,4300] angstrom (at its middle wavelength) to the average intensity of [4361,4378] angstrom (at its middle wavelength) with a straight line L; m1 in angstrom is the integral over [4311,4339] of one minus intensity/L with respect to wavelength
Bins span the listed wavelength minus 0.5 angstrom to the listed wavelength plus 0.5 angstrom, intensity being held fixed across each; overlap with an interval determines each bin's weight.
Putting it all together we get -4.7 angstrom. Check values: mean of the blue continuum 9.57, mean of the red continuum 10.5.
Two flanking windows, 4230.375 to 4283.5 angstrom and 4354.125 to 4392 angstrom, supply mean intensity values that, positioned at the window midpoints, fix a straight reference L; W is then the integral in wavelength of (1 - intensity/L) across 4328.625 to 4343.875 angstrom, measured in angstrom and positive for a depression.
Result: -3.9 angstrom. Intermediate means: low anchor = 8.8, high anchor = 10.9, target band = 12.9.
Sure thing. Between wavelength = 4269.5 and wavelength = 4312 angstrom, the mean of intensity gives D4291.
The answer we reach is 9.2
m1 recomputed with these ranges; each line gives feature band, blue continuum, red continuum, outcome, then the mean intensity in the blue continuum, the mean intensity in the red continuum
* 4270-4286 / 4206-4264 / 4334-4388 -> 2.2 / 8.86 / 12.6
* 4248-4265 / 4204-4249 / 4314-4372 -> 2.0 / 8.87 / 12.8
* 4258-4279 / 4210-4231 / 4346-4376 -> 2.9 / 8.72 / 12.9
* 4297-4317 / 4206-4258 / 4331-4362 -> 4.5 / 8.88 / 14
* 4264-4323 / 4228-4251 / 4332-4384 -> 6.5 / 8.91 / 12.8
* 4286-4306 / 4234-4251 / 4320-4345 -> 2.5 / 8.94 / 12.4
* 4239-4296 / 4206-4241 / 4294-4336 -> 4.6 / 8.93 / 10.6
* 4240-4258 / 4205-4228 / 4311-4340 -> 1.6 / 8.83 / 11.7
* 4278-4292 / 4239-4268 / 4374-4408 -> -0.1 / 8.77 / 9.82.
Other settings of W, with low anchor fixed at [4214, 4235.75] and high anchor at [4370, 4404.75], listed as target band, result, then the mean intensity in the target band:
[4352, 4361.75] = -3.4 angstrom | 13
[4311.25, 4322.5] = -2.0 angstrom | 11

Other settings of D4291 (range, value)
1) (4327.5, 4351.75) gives 14.2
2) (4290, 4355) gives 11.8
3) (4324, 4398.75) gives 11.9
